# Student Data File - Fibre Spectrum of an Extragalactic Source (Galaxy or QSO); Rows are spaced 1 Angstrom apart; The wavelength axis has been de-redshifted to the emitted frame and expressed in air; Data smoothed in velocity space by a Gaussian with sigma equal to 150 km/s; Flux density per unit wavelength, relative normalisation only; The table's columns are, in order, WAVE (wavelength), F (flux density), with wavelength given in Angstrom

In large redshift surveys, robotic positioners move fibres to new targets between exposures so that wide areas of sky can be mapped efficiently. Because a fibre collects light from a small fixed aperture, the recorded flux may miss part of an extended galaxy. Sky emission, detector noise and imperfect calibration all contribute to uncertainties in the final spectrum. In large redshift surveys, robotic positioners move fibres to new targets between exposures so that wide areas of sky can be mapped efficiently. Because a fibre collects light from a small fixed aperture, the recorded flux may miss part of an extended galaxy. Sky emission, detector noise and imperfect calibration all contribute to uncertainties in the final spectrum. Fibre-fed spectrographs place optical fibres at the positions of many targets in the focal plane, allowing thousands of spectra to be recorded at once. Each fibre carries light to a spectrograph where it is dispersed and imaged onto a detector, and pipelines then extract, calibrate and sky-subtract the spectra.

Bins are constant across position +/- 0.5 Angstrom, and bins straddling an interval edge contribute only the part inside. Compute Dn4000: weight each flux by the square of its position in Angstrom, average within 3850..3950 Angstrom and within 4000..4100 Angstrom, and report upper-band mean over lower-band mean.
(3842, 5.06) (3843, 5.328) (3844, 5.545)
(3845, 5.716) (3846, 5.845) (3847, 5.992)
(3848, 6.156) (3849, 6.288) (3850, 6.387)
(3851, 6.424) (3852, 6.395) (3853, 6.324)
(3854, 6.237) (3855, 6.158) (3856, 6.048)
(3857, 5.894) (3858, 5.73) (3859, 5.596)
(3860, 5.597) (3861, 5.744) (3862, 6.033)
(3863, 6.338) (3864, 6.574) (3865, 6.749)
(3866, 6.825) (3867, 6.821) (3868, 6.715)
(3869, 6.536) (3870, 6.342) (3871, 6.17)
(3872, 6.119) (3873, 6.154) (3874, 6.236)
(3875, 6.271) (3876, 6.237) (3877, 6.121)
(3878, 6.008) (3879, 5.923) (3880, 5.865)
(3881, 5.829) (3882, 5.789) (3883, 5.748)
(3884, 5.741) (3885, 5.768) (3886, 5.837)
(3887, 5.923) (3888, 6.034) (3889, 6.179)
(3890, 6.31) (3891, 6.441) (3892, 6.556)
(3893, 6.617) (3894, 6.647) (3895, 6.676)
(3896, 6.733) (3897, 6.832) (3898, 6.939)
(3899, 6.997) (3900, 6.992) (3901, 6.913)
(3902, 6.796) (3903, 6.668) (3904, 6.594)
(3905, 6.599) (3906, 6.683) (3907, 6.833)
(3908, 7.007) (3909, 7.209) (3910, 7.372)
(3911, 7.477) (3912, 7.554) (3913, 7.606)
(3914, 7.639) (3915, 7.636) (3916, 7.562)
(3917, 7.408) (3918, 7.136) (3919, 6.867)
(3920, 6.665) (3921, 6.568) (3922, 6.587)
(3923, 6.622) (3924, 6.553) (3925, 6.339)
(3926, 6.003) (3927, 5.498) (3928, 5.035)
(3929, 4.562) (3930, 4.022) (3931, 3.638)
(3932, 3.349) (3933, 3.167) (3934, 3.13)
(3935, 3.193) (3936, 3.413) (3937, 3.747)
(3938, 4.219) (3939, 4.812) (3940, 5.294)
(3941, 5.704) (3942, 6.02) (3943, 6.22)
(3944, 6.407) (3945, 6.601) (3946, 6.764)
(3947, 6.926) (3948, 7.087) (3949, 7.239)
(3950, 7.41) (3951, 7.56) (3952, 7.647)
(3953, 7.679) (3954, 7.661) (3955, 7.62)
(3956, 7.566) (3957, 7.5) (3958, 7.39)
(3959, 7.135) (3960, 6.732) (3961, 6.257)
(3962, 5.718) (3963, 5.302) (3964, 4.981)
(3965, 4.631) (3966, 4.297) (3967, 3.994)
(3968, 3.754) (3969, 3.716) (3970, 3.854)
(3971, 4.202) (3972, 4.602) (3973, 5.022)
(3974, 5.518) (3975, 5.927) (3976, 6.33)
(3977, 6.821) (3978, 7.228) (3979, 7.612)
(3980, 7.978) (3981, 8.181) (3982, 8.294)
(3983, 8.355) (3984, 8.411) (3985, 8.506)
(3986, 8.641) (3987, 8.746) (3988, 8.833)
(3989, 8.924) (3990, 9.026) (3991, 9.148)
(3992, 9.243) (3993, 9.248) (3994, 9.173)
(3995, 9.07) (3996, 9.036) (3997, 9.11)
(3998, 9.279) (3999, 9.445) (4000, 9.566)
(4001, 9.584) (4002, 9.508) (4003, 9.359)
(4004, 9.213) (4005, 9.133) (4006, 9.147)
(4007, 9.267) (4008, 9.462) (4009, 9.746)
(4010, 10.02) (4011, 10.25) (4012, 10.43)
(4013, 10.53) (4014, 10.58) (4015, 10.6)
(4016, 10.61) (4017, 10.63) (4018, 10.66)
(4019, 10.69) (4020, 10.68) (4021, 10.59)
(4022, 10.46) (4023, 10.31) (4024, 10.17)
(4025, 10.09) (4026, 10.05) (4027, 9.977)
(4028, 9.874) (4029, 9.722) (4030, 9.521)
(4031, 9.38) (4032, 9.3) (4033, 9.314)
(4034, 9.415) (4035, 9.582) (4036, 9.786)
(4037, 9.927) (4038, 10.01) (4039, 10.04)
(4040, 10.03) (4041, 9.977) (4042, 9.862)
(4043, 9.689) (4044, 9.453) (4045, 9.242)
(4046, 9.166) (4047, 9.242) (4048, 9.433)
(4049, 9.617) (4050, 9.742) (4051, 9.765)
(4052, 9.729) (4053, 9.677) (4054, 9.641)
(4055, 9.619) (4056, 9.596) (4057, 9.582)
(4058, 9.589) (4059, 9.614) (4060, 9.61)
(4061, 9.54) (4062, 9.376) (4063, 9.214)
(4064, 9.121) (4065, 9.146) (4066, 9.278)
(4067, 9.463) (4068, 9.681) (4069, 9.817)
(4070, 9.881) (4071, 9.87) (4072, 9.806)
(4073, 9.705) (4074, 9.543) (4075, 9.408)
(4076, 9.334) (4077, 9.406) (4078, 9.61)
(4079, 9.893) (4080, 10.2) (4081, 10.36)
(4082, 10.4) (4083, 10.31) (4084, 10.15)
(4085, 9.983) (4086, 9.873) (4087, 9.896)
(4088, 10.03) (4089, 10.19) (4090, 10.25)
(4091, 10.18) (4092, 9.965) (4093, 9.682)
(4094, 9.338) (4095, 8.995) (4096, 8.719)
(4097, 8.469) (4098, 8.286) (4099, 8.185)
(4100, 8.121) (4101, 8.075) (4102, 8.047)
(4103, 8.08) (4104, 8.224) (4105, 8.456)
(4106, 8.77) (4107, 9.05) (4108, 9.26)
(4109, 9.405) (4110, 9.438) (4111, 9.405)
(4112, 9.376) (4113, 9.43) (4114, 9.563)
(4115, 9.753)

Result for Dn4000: 1.7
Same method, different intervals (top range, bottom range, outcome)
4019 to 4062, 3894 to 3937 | 1.68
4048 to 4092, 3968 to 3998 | 1.35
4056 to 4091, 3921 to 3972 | 1.85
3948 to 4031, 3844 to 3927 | 1.35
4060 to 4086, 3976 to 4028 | 1.07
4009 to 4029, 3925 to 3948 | 2.17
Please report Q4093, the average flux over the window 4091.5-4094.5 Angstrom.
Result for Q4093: 9.66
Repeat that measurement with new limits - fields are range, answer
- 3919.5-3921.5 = 6.62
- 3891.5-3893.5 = 6.59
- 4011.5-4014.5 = 10.5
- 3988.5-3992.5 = 9.09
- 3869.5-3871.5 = 6.26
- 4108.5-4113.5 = 9.41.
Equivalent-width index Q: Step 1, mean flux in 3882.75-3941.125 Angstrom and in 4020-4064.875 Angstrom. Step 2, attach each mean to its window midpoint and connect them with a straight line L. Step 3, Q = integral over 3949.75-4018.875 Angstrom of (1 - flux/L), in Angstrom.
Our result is 1.85 Angstrom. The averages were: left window 6.08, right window 9.7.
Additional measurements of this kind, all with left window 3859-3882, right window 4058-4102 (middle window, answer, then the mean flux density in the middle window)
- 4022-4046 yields -2.7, 9.77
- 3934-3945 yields 3.6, 4.9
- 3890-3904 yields -0.2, 6.73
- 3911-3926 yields -0.1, 7.03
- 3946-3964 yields 1.2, 7.02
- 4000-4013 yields -2.0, 9.63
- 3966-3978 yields 4.4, 4.96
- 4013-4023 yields -2.4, 10.6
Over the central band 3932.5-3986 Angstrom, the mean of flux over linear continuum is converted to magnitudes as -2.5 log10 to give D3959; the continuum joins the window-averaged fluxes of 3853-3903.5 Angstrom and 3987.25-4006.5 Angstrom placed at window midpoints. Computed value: 0.34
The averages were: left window 6.28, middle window 6.09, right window 9.21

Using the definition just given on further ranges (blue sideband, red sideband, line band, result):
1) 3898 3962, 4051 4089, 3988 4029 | -0.188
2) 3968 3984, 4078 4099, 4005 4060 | -0.235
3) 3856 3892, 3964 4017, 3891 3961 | 0.098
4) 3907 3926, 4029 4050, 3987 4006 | -0.059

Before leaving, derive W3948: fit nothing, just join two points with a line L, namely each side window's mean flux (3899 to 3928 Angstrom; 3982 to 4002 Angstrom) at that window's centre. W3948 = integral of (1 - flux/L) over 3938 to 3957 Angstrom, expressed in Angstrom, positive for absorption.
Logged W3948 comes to 2.62 Angstrom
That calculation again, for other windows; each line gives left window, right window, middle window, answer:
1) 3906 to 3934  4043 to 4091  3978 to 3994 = -1.62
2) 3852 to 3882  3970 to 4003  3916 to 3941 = 6.64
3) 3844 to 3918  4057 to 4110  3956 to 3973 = 5.19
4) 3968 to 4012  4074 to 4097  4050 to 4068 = -0.35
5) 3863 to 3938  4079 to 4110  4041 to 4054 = -1.55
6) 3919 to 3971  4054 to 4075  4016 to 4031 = -3.68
